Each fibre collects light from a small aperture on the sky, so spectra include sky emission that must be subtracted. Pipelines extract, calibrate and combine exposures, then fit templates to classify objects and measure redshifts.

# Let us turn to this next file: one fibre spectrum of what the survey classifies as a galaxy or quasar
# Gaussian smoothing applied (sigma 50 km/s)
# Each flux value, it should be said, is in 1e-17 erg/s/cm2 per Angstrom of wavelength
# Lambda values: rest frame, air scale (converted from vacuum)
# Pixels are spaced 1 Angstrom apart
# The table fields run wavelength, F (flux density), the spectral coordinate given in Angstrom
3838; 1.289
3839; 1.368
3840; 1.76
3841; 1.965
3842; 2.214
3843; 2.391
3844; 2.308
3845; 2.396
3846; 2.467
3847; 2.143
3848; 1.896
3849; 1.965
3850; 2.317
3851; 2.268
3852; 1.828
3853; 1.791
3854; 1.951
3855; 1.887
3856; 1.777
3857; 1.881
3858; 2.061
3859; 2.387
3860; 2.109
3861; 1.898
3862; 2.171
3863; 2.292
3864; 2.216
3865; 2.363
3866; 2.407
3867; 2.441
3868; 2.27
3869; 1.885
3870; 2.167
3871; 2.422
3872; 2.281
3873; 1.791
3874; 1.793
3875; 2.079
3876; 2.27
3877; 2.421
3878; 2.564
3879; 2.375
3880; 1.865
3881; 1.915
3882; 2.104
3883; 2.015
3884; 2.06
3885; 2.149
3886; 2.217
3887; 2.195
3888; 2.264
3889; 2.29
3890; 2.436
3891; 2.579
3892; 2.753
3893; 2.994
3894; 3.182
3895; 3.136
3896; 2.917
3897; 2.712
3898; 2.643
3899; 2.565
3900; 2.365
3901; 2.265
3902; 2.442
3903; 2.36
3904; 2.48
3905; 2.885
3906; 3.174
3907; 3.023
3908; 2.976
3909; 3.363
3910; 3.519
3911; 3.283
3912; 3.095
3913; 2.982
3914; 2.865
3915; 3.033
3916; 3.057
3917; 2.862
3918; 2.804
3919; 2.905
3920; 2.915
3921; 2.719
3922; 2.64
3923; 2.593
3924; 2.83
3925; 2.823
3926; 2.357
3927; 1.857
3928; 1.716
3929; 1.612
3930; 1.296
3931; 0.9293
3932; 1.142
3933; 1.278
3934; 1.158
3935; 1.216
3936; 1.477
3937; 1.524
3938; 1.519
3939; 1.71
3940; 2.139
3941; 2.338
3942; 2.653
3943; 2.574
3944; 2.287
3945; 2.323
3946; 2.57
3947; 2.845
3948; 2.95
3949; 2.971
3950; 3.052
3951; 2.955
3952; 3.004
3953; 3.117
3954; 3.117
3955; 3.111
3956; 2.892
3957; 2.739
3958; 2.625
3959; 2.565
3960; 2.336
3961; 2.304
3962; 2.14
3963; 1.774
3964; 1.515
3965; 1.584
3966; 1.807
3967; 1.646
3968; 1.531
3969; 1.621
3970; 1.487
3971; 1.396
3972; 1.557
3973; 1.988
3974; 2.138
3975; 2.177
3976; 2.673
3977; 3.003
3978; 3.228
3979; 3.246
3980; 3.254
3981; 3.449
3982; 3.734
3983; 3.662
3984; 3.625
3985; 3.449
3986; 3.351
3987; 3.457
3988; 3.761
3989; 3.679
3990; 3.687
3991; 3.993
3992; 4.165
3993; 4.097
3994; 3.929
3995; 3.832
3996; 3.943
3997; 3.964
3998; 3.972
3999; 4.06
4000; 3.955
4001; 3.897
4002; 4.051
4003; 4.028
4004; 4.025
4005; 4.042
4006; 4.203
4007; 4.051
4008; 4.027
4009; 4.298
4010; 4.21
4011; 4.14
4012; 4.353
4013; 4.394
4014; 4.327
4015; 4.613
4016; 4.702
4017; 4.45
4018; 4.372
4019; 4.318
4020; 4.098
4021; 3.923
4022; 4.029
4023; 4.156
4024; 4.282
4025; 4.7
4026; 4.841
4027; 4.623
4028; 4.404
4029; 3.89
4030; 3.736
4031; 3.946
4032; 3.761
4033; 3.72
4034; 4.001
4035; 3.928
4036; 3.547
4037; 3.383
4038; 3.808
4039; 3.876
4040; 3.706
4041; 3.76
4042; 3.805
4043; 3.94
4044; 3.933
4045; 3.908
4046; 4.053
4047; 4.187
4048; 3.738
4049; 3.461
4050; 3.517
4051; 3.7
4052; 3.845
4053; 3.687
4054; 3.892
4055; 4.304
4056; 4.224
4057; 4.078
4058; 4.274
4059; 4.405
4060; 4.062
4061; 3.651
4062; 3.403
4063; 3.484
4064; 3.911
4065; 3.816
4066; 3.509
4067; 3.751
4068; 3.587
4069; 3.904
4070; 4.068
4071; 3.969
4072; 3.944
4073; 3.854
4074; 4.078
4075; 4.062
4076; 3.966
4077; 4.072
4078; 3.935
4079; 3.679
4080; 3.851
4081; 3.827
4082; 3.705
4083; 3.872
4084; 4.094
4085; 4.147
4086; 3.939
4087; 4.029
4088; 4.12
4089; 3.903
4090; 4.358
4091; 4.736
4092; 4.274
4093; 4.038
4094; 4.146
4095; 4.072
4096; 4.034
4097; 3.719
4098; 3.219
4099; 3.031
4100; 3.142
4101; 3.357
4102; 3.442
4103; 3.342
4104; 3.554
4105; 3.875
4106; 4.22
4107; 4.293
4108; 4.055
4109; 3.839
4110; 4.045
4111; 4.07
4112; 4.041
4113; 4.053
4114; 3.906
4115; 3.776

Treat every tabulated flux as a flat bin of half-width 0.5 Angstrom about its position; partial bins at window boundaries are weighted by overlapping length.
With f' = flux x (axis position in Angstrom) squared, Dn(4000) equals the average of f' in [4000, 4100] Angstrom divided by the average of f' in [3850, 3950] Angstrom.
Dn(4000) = 1.8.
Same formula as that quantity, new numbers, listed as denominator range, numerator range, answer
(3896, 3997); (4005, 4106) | 1.59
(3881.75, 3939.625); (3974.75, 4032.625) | 1.71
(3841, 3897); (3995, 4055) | 1.95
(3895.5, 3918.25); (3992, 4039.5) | 1.52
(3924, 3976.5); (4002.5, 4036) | 2.04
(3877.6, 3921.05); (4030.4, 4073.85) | 1.56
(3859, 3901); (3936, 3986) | 1.11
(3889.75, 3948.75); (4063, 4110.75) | 1.71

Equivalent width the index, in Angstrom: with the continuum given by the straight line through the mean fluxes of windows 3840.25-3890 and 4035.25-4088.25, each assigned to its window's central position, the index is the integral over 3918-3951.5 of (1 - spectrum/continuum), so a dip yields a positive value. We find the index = 6.9 Angstrom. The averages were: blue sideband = 2.15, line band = 2.19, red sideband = 3.87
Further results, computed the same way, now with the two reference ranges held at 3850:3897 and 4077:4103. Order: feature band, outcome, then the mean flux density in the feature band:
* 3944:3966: 2.1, 2.57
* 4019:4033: -3.3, 4.17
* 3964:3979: 4.9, 2.01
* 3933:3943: 3.5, 1.77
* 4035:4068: -2.4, 3.83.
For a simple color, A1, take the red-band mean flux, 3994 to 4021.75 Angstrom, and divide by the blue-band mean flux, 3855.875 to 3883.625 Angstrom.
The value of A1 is 1.9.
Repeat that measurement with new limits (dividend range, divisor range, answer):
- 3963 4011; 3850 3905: 1.42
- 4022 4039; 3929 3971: 1.90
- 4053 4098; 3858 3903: 1.70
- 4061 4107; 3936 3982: 1.61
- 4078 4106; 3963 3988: 1.52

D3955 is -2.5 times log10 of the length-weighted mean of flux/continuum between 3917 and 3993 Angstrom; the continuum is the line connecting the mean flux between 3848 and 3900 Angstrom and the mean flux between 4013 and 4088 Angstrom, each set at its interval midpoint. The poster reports 0.22 mag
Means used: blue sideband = 2.26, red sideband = 3.98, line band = 2.5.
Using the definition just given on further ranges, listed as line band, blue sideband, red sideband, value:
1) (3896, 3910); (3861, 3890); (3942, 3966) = -0.18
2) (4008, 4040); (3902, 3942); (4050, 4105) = -0.23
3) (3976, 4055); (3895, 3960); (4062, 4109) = -0.20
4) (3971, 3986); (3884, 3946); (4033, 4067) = 0.07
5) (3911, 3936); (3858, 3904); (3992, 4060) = 0.22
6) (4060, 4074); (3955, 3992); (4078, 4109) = -0.05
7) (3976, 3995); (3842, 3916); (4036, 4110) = -0.12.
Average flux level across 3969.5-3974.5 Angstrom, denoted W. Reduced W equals 1.71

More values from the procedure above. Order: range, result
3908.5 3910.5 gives 3.44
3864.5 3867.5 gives 2.4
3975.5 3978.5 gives 2.97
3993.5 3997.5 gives 3.92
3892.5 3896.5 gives 3.06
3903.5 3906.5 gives 2.85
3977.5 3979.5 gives 3.24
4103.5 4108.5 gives 4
